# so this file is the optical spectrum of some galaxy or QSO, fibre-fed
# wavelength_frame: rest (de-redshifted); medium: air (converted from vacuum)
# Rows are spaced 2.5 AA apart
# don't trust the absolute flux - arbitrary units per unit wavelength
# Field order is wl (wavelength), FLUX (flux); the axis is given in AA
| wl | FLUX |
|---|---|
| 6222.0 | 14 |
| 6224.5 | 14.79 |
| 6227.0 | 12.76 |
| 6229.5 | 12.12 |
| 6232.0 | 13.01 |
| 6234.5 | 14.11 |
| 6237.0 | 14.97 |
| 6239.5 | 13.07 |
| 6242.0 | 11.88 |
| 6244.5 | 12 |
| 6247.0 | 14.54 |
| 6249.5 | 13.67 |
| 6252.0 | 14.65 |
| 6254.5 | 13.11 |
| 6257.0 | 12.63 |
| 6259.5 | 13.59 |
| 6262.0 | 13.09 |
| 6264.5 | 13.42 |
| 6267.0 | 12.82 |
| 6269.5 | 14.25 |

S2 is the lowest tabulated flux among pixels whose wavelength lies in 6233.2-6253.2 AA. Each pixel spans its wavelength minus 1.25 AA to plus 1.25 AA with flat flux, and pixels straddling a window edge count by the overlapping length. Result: 11.88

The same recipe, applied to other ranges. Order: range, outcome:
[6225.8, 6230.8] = 12.12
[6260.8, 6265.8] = 13.09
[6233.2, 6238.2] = 14.11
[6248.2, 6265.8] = 12.63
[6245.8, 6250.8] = 13.67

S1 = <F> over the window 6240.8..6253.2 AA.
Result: 13.3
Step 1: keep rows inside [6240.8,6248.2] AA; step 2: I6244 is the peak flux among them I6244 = 14.54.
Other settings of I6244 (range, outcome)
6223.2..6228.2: 14.79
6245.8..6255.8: 14.65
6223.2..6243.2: 14.97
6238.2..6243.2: 13.07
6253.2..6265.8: 13.59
